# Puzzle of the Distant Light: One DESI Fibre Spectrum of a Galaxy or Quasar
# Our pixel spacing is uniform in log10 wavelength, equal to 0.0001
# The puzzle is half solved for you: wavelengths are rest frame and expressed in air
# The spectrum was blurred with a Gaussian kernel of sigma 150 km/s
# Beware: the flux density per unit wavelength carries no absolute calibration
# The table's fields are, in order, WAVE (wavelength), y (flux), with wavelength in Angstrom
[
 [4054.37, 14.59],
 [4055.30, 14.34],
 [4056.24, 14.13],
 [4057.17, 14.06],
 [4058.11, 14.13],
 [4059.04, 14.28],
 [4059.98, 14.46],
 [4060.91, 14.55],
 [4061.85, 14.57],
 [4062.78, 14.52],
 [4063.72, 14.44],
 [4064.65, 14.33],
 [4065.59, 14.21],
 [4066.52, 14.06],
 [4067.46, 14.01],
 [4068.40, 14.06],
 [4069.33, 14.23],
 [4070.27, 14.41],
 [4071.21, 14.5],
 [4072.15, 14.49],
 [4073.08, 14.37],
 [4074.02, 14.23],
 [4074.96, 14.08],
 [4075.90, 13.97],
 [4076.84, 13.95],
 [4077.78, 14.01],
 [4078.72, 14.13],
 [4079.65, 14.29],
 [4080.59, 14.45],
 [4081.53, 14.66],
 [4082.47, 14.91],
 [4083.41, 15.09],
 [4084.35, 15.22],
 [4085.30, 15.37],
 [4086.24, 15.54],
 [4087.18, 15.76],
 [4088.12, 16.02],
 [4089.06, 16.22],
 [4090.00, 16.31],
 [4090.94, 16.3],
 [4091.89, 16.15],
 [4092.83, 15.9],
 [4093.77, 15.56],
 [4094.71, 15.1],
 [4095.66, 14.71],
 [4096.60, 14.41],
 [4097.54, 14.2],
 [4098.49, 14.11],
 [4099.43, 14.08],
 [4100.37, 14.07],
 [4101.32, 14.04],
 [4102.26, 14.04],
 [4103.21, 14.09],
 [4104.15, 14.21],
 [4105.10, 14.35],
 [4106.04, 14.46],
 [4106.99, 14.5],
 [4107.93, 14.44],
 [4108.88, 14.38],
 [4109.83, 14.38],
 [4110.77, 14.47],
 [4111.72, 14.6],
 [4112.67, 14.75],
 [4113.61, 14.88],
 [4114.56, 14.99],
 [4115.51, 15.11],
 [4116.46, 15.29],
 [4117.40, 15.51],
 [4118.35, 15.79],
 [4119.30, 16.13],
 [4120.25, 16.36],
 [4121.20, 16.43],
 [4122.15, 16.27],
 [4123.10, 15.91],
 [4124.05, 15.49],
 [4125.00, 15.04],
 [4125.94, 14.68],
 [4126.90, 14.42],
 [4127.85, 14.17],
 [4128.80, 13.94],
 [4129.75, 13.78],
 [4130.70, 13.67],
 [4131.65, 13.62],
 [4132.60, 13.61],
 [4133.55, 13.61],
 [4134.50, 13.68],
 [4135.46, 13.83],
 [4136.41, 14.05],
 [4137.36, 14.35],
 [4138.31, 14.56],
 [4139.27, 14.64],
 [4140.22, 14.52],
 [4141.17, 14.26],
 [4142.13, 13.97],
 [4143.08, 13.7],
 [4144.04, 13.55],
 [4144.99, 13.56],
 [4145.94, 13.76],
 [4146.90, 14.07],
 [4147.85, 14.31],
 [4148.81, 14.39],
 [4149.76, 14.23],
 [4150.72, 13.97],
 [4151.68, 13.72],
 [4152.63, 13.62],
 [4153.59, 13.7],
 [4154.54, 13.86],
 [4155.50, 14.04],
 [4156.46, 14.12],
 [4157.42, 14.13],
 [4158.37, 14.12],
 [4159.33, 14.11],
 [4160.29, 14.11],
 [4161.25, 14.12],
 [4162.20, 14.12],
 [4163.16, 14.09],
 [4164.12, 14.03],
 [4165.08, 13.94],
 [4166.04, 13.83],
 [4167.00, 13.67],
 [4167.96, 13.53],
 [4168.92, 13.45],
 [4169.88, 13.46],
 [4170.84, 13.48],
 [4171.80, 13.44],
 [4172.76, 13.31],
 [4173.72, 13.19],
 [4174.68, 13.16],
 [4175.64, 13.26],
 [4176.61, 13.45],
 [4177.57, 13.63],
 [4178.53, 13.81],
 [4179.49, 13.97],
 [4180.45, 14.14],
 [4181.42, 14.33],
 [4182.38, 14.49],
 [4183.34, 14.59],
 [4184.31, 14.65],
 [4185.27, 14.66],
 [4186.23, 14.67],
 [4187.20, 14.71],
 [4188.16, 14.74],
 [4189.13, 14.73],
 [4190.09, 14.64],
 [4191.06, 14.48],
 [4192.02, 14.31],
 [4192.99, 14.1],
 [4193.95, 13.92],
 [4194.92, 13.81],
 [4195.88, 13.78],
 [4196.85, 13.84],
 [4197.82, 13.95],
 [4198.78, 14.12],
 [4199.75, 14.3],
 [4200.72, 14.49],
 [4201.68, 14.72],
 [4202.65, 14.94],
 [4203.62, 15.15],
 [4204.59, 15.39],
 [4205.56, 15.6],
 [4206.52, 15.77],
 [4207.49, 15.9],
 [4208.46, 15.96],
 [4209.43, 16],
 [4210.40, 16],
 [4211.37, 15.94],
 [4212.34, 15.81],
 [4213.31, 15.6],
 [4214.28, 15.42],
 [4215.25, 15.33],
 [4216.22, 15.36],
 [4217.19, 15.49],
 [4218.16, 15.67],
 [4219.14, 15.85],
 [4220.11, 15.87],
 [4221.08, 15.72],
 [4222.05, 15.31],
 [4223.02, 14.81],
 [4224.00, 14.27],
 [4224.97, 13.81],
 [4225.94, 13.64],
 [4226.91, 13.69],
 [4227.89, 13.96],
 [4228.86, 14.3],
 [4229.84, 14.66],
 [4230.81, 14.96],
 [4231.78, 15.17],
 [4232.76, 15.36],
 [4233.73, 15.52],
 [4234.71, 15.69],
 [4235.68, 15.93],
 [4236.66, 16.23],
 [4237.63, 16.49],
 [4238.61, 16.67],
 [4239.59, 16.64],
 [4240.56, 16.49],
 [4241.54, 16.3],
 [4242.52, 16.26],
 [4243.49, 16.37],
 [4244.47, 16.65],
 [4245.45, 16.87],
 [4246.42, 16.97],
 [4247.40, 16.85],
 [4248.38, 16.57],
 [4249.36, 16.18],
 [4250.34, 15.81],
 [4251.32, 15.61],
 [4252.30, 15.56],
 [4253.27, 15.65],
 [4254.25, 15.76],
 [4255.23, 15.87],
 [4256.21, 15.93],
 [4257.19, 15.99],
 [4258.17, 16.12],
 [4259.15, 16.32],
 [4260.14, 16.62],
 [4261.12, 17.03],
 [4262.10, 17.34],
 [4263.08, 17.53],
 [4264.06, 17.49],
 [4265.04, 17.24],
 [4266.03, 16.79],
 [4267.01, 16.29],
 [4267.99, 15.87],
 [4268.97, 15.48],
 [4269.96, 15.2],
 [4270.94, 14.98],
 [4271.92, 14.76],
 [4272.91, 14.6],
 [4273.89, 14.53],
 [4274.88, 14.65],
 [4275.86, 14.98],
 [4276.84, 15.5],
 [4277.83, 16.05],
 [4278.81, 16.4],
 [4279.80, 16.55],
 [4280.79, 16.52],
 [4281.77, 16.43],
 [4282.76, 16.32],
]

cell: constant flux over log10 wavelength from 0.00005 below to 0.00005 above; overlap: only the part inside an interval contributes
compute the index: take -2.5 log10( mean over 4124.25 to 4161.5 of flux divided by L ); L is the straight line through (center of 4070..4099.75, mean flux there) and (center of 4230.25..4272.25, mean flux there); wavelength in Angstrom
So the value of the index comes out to 0.10 mag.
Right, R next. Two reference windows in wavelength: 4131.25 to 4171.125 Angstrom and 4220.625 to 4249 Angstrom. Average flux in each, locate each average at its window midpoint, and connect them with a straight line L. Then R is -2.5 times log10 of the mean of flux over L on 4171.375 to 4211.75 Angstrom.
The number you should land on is 0.02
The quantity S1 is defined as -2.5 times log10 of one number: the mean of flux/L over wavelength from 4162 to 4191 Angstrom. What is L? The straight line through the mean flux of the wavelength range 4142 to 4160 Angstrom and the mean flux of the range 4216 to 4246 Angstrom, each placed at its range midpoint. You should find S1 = 0.04 mag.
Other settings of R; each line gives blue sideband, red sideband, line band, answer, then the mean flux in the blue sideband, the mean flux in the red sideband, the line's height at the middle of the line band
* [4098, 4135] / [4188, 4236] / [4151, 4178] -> 0.08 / 14.6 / 15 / 14.8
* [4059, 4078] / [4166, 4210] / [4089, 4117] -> -0.04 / 14.3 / 14.3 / 14.3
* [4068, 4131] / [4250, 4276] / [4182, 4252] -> 0.03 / 14.8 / 15.9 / 15.6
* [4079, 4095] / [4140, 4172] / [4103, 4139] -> 0.00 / 15.5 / 13.9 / 14.7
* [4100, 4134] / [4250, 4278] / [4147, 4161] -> 0.07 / 14.7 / 15.9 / 15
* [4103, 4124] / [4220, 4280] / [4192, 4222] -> 0.03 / 15.1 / 15.8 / 15.6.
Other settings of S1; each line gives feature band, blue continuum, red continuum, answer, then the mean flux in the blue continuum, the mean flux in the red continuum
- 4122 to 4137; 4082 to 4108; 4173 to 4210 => 0.03 mag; 15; 14.5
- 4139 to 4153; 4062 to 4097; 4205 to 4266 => 0.09 mag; 14.8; 15.8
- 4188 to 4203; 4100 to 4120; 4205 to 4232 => 0.06 mag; 14.7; 15.2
